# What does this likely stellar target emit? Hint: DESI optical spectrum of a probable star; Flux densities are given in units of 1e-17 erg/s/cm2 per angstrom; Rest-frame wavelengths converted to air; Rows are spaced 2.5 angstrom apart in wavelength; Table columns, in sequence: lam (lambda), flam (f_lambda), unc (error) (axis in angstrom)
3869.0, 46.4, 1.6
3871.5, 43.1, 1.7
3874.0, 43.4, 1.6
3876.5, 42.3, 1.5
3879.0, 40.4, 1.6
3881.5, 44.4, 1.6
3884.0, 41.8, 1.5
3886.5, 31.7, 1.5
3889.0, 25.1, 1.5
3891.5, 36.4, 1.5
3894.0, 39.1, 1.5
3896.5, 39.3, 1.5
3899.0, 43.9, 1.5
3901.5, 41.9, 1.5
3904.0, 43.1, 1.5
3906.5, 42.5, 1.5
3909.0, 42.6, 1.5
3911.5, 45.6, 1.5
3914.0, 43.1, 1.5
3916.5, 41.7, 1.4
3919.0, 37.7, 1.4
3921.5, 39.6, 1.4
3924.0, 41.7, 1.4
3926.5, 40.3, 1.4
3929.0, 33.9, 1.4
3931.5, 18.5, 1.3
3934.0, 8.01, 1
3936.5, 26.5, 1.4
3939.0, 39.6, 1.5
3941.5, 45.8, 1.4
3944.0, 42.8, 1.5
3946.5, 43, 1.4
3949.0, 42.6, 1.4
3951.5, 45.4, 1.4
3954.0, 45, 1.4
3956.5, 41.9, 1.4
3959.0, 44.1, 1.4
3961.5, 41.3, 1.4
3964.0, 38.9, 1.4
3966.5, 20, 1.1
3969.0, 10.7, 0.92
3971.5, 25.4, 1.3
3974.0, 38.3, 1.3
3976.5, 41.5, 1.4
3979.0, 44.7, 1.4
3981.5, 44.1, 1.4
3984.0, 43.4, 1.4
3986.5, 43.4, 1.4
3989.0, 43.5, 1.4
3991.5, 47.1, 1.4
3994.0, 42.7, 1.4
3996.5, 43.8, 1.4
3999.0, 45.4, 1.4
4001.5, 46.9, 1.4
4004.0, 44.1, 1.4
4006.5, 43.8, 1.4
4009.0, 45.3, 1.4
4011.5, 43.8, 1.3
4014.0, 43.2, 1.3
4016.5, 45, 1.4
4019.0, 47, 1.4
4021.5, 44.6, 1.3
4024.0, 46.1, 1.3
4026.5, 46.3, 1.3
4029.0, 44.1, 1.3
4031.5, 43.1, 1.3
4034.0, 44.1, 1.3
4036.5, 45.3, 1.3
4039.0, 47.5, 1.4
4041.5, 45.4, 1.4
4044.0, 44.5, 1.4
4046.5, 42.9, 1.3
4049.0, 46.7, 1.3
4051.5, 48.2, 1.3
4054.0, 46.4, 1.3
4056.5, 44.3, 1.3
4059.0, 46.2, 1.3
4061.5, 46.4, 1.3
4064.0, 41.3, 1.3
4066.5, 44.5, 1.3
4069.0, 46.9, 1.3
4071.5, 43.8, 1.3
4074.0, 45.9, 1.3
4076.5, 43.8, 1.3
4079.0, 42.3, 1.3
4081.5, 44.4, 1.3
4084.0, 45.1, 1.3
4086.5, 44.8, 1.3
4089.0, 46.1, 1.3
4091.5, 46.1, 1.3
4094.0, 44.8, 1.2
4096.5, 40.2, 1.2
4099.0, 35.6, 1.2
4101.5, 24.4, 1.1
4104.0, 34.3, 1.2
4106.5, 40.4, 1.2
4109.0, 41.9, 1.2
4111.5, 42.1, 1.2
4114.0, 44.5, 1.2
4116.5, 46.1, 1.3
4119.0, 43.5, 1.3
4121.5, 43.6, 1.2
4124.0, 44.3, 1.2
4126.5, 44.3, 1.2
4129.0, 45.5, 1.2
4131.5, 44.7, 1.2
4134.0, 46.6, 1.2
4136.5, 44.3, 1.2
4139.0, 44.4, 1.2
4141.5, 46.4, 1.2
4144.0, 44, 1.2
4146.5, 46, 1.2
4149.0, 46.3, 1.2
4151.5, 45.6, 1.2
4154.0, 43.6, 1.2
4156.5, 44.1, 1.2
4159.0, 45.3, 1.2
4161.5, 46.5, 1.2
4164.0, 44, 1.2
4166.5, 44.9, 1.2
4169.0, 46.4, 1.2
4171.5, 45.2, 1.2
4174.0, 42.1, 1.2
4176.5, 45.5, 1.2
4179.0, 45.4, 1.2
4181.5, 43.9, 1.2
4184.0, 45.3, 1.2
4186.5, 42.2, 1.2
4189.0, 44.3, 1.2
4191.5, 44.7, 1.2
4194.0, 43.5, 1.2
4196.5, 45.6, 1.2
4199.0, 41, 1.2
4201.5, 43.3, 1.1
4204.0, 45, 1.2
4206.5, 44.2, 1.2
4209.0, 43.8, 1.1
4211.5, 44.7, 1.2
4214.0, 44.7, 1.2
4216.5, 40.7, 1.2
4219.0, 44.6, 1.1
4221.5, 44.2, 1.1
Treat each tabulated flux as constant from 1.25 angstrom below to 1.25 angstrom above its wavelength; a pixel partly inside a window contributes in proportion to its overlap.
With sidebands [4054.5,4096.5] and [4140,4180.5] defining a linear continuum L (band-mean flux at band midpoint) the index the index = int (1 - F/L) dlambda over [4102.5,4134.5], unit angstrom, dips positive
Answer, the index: 1.4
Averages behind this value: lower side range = 44.7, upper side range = 45.1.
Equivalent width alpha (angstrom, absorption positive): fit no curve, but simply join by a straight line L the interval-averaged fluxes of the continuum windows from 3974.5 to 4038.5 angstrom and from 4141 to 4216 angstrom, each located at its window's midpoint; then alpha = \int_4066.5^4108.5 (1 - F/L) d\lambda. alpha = 2.45 angstrom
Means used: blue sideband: 44.5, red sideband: 44.5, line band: 41.9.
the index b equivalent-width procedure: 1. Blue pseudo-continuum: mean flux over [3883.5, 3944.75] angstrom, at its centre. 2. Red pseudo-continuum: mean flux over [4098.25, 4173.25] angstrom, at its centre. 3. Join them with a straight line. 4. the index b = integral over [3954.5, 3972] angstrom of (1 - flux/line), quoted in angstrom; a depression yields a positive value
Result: 2.7 angstrom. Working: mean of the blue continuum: 37.2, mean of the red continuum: 43.3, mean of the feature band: 32.6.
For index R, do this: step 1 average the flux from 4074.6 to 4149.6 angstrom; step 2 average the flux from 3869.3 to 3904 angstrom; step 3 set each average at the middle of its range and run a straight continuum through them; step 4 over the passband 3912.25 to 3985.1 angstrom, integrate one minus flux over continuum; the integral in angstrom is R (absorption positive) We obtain 6.7 angstrom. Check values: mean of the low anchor 39.8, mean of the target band 36.9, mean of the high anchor 43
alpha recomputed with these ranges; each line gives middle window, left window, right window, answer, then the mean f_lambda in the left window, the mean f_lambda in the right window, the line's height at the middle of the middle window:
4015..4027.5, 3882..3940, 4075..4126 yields -1.9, 36.8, 42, 39.8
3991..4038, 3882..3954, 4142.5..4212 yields -5.0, 38.2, 44.5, 40.5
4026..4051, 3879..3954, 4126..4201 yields -2.1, 38.3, 44.7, 41.5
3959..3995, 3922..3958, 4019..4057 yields 2.2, 36.9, 45.4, 40.1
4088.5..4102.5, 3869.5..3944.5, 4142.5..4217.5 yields 1.0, 38.2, 44.4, 42.5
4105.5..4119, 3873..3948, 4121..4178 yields 0.3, 38.2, 45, 43.9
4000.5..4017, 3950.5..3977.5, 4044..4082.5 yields -2.0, 35.5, 44.9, 39.8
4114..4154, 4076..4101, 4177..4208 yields -1.5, 42.7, 44.1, 43.3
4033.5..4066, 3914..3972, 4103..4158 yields -4.0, 35.7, 44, 40.4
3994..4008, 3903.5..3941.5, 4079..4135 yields -2.0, 36.5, 42.4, 39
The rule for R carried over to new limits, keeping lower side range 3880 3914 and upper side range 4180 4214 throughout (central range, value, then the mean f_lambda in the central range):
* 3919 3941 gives 4.6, 31.9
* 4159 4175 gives -0.5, 44.9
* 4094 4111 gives 2.3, 37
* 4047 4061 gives -1.4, 46.2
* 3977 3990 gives -0.8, 43.7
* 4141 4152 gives -0.6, 45.6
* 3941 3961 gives -1.5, 43.7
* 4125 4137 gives -0.6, 45.1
